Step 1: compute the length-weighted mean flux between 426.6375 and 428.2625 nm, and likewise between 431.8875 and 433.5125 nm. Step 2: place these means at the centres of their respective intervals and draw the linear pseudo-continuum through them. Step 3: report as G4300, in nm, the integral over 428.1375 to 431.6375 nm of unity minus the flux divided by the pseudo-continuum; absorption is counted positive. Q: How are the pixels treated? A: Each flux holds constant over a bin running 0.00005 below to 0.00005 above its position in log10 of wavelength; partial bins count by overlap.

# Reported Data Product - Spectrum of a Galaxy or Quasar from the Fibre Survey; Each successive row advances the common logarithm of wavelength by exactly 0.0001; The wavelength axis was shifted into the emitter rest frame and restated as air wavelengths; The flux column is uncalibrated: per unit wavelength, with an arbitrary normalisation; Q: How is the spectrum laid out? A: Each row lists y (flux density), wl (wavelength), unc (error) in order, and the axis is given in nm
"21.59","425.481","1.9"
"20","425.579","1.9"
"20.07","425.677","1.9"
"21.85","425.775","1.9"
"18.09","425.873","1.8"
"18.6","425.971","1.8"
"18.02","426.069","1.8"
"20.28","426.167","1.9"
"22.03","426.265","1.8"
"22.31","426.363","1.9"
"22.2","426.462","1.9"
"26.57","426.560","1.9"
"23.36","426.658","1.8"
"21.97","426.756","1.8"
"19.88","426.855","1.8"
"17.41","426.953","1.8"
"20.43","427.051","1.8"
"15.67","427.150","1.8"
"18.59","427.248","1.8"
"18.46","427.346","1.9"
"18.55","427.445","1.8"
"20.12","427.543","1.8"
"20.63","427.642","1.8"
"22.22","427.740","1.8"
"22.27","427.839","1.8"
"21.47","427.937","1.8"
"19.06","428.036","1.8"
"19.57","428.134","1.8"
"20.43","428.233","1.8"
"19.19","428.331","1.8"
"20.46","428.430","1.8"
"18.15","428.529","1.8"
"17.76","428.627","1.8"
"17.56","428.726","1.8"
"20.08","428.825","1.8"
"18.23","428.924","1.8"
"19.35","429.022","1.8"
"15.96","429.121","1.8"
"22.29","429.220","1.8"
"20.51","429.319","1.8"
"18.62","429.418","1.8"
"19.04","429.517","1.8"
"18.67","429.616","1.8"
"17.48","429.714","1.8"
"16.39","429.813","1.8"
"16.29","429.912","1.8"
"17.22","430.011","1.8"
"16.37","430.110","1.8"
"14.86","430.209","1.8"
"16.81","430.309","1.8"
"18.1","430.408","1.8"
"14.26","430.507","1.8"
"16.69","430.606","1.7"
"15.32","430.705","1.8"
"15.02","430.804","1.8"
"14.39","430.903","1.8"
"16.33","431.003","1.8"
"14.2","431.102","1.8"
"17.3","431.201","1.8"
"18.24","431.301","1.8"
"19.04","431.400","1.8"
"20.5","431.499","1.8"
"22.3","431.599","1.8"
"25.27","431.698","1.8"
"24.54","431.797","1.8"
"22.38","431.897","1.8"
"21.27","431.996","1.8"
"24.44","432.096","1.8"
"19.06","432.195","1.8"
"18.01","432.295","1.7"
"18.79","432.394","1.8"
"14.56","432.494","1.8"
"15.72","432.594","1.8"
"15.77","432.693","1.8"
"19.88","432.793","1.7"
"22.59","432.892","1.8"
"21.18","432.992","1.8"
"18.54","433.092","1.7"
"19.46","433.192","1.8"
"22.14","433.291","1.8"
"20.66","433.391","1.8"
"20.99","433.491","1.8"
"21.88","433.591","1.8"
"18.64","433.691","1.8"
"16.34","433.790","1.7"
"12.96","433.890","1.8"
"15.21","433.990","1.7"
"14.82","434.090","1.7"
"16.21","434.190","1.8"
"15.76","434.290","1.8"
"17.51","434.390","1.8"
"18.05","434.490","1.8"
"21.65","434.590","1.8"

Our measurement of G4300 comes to 0.35 nm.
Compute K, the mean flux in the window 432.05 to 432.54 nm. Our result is 19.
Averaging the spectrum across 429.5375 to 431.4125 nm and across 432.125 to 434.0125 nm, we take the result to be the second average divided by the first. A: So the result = 1.1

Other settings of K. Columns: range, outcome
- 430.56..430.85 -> 15.7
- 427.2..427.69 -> 19.3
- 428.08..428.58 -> 19.6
